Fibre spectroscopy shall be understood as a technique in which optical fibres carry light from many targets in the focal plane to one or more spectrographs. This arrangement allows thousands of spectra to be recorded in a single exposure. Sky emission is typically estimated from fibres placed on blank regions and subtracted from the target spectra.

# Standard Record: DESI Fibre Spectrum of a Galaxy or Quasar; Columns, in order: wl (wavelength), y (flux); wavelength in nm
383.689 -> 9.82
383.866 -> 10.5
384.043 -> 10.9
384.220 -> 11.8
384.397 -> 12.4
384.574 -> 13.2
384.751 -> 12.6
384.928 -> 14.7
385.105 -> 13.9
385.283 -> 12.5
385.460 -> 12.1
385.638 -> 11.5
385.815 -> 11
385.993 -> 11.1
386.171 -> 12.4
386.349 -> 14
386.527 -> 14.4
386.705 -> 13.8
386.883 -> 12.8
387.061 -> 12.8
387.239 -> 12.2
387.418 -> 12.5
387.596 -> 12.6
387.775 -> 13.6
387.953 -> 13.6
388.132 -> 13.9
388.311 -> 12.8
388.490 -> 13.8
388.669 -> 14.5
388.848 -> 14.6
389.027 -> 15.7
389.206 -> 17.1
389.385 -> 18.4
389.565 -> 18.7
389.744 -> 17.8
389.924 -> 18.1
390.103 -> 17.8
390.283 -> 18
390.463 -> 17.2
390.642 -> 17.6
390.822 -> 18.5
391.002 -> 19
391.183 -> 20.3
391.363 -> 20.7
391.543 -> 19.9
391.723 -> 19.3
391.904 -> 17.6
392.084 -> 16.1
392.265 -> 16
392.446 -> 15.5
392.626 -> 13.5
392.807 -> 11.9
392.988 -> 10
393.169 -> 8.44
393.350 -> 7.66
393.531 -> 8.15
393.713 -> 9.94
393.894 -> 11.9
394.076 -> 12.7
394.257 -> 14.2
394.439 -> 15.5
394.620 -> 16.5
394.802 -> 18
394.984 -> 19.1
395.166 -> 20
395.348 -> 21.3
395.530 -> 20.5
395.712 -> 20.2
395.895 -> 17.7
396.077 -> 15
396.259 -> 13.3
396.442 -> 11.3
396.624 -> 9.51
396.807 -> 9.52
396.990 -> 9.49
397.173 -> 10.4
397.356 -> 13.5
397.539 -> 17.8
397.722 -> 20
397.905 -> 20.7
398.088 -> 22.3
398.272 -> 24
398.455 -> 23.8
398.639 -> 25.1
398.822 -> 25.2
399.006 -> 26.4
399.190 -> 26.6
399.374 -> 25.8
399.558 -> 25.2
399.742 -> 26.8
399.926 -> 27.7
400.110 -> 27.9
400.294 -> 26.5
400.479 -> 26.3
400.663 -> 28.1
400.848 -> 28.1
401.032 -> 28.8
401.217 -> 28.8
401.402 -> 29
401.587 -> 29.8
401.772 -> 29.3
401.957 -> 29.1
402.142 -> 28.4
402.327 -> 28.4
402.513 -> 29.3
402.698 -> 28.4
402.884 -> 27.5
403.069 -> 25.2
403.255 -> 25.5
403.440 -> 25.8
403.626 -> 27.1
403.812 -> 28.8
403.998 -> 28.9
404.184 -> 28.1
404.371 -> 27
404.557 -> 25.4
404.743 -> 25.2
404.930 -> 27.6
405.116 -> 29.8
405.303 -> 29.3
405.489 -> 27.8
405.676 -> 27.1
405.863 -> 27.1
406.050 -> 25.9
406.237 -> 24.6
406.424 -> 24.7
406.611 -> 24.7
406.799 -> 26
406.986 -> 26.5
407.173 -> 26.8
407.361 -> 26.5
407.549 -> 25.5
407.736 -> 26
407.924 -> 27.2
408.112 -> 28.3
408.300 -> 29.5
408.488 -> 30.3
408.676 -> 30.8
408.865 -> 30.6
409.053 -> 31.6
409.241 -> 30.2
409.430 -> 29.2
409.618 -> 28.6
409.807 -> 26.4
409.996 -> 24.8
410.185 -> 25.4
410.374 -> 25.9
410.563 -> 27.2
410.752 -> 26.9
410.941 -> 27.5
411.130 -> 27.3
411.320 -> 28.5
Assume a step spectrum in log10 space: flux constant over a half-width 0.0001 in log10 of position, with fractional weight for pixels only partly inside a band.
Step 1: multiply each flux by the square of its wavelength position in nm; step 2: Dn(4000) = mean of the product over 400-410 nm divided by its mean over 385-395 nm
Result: 2.03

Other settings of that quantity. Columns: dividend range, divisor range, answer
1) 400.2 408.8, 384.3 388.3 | 2.34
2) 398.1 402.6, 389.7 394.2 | 1.86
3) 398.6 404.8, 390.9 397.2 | 1.91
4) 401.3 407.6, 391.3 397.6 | 1.96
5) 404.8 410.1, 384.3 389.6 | 2.25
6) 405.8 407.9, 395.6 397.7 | 1.99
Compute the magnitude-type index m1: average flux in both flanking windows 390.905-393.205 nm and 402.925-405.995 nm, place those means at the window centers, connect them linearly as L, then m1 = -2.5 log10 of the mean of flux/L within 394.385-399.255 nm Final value 0.13 mag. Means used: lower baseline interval 16.2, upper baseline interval 27.2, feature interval 18.2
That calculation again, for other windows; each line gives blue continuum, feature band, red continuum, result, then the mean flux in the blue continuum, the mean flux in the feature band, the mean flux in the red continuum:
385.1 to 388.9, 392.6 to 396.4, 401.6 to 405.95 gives 0.33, 13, 14.5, 27.7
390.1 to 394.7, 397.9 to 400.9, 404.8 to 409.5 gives -0.22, 15.1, 25.8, 27.7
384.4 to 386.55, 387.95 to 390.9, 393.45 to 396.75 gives -0.19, 12.7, 16.4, 15.2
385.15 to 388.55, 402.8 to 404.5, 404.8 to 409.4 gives -0.08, 12.8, 27.1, 27.7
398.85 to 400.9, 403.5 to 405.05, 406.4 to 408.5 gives -0.02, 26.8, 27.3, 26.8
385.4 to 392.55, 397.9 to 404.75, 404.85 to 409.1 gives -0.14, 15.5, 27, 27.5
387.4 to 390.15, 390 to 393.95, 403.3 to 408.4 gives 0.14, 15.4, 15.3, 26.9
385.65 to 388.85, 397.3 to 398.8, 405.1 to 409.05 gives -0.02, 13.1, 21.3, 27.4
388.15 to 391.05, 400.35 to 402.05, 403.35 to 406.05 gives -0.15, 16.8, 28.5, 27.4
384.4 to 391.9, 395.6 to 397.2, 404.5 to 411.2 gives 0.47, 15.2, 13.1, 27.4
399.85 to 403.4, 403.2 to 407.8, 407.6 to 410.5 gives 0.06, 28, 26.7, 28.3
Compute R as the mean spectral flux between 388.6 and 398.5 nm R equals 16.1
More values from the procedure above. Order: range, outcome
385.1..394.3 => 14.5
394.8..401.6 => 21.5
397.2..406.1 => 26.3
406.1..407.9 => 25.8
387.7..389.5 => 14.9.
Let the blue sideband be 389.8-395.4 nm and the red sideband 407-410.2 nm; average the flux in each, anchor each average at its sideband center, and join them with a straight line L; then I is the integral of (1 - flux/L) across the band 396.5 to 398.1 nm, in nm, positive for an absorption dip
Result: 0.42 nm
